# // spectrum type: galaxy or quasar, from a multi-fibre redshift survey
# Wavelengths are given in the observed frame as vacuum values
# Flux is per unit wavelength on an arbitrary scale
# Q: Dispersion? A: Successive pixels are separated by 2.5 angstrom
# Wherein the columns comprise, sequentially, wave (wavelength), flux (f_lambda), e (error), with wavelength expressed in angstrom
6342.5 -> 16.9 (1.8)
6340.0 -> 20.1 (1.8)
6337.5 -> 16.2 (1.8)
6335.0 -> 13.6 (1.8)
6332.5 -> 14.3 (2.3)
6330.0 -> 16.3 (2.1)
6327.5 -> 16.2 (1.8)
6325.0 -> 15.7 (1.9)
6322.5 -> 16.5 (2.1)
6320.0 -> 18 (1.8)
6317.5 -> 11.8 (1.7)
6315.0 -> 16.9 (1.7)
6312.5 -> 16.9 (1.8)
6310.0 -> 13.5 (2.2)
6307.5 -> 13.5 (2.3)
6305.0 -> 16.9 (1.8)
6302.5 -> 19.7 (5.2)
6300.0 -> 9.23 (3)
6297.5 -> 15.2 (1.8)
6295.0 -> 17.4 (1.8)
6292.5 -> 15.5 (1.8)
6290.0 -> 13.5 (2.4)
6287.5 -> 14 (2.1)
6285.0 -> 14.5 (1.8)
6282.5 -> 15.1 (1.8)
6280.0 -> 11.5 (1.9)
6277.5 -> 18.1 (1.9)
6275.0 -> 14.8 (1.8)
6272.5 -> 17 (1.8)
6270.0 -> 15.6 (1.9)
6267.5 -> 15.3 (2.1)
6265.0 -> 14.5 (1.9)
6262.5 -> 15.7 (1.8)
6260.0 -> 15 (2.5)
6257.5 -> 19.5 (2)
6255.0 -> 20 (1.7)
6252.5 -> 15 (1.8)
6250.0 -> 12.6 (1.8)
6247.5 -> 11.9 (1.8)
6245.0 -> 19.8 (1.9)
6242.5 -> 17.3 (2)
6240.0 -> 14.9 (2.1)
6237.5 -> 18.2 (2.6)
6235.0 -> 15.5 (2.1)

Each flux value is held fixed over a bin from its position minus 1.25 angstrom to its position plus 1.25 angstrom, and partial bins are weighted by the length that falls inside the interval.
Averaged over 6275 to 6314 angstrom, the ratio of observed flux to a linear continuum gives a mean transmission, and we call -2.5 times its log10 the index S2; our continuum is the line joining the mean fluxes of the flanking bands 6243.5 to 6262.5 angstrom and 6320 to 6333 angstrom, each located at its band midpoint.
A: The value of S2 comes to 0.08 mag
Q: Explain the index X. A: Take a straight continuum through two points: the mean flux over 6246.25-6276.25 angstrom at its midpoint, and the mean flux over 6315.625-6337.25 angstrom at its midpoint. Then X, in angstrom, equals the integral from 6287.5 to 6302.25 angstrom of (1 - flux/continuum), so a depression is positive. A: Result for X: 0.91 angstrom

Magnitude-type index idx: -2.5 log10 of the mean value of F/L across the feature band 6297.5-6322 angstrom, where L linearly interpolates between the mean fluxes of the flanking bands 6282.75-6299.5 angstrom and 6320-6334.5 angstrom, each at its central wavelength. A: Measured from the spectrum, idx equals 0.010 mag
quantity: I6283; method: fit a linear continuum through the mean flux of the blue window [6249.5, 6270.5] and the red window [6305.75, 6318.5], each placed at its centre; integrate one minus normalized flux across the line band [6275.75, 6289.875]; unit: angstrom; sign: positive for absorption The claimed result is 0.8 angstrom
